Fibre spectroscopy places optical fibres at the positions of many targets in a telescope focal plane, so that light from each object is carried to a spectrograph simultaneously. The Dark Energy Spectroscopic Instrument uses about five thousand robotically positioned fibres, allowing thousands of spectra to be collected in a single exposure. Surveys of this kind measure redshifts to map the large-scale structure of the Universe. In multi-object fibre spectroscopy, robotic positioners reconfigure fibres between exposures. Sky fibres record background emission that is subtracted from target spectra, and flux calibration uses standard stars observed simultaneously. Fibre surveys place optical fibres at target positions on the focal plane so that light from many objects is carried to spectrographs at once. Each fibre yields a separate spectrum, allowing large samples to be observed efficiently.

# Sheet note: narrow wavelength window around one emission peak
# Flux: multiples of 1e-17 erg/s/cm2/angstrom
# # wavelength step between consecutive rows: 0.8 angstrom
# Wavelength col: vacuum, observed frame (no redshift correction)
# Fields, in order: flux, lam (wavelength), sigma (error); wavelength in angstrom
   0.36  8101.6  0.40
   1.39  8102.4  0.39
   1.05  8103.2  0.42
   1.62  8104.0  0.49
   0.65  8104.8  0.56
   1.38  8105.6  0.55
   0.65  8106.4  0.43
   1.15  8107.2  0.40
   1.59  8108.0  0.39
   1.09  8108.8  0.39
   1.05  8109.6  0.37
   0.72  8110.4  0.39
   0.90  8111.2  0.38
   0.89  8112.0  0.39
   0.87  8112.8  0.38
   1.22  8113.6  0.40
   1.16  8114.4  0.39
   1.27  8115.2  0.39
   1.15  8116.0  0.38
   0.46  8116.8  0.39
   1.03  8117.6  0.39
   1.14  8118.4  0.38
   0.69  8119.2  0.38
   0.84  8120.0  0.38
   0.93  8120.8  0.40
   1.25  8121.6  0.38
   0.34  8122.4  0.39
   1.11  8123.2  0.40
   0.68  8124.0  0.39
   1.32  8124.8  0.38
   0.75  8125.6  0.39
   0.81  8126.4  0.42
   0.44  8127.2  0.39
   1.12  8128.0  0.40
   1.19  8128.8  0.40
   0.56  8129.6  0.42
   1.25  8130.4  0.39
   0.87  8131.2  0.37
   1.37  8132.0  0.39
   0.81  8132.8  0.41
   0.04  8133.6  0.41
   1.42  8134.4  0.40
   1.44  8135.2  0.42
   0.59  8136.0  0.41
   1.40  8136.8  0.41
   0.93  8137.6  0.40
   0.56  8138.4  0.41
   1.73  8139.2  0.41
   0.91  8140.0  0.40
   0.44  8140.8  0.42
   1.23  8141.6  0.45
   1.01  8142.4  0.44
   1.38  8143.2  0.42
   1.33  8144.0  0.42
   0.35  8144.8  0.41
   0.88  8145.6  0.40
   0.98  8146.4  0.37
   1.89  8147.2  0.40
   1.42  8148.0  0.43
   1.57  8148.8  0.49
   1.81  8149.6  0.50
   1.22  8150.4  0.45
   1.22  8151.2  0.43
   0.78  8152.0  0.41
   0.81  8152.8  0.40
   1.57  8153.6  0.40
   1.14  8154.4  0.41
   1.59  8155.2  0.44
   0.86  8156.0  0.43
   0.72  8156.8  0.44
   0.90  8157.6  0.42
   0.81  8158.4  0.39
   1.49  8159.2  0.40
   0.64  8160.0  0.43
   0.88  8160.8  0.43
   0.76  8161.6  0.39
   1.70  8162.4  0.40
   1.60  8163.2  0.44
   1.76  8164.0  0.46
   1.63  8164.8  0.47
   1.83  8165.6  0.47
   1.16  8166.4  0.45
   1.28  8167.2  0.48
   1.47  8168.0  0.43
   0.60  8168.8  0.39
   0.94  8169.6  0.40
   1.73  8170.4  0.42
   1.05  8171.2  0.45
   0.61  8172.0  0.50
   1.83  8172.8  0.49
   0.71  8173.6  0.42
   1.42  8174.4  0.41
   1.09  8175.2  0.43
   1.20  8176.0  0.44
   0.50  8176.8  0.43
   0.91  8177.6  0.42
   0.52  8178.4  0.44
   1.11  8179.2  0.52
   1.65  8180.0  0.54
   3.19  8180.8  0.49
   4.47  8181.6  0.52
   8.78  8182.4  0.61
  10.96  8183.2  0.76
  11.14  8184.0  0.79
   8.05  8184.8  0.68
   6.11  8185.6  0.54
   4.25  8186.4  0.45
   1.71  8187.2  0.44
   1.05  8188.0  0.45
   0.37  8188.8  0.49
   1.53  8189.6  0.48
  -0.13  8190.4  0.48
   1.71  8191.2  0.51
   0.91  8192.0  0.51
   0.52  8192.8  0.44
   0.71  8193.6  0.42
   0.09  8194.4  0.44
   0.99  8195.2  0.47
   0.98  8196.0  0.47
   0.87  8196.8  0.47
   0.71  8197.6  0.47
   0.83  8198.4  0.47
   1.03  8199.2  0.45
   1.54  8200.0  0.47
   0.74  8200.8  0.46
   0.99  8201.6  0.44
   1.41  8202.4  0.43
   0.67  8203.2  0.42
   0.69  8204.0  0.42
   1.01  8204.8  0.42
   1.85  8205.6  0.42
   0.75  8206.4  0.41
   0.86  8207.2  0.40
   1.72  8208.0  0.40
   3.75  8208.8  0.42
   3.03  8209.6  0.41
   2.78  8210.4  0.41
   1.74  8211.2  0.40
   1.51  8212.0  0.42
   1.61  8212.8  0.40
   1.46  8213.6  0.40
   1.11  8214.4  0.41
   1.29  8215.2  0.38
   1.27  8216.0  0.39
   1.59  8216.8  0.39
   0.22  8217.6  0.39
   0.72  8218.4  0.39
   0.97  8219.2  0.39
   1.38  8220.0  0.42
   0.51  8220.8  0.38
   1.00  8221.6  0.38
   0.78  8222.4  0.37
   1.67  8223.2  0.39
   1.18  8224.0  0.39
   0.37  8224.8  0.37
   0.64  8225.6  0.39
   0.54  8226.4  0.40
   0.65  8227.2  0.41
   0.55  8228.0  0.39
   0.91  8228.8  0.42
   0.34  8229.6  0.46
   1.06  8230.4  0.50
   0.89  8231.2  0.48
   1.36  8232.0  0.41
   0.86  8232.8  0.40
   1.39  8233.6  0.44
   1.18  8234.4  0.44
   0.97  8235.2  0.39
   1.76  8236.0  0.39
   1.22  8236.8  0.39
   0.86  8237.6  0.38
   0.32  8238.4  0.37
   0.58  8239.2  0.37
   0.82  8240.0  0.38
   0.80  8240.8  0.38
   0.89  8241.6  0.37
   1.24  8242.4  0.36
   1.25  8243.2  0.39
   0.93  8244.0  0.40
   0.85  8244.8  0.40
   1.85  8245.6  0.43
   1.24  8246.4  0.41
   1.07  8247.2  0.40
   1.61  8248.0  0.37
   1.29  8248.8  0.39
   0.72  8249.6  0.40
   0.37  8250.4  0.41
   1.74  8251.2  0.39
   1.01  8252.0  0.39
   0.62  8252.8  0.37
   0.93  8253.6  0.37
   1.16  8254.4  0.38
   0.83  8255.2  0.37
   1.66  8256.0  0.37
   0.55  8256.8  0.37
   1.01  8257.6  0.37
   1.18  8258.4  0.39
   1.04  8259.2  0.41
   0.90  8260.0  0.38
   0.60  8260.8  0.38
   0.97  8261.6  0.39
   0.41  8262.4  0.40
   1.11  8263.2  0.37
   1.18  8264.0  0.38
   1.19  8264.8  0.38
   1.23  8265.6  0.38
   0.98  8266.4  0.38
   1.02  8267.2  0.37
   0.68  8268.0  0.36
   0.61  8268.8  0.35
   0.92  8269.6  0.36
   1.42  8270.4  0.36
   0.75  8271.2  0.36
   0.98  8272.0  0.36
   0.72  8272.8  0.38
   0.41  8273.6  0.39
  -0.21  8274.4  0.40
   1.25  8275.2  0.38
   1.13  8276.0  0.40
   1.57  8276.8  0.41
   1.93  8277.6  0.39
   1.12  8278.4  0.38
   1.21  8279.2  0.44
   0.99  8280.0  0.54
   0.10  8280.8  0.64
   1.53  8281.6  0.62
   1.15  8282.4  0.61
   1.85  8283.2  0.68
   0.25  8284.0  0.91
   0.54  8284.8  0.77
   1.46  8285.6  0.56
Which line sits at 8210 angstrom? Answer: [N II]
